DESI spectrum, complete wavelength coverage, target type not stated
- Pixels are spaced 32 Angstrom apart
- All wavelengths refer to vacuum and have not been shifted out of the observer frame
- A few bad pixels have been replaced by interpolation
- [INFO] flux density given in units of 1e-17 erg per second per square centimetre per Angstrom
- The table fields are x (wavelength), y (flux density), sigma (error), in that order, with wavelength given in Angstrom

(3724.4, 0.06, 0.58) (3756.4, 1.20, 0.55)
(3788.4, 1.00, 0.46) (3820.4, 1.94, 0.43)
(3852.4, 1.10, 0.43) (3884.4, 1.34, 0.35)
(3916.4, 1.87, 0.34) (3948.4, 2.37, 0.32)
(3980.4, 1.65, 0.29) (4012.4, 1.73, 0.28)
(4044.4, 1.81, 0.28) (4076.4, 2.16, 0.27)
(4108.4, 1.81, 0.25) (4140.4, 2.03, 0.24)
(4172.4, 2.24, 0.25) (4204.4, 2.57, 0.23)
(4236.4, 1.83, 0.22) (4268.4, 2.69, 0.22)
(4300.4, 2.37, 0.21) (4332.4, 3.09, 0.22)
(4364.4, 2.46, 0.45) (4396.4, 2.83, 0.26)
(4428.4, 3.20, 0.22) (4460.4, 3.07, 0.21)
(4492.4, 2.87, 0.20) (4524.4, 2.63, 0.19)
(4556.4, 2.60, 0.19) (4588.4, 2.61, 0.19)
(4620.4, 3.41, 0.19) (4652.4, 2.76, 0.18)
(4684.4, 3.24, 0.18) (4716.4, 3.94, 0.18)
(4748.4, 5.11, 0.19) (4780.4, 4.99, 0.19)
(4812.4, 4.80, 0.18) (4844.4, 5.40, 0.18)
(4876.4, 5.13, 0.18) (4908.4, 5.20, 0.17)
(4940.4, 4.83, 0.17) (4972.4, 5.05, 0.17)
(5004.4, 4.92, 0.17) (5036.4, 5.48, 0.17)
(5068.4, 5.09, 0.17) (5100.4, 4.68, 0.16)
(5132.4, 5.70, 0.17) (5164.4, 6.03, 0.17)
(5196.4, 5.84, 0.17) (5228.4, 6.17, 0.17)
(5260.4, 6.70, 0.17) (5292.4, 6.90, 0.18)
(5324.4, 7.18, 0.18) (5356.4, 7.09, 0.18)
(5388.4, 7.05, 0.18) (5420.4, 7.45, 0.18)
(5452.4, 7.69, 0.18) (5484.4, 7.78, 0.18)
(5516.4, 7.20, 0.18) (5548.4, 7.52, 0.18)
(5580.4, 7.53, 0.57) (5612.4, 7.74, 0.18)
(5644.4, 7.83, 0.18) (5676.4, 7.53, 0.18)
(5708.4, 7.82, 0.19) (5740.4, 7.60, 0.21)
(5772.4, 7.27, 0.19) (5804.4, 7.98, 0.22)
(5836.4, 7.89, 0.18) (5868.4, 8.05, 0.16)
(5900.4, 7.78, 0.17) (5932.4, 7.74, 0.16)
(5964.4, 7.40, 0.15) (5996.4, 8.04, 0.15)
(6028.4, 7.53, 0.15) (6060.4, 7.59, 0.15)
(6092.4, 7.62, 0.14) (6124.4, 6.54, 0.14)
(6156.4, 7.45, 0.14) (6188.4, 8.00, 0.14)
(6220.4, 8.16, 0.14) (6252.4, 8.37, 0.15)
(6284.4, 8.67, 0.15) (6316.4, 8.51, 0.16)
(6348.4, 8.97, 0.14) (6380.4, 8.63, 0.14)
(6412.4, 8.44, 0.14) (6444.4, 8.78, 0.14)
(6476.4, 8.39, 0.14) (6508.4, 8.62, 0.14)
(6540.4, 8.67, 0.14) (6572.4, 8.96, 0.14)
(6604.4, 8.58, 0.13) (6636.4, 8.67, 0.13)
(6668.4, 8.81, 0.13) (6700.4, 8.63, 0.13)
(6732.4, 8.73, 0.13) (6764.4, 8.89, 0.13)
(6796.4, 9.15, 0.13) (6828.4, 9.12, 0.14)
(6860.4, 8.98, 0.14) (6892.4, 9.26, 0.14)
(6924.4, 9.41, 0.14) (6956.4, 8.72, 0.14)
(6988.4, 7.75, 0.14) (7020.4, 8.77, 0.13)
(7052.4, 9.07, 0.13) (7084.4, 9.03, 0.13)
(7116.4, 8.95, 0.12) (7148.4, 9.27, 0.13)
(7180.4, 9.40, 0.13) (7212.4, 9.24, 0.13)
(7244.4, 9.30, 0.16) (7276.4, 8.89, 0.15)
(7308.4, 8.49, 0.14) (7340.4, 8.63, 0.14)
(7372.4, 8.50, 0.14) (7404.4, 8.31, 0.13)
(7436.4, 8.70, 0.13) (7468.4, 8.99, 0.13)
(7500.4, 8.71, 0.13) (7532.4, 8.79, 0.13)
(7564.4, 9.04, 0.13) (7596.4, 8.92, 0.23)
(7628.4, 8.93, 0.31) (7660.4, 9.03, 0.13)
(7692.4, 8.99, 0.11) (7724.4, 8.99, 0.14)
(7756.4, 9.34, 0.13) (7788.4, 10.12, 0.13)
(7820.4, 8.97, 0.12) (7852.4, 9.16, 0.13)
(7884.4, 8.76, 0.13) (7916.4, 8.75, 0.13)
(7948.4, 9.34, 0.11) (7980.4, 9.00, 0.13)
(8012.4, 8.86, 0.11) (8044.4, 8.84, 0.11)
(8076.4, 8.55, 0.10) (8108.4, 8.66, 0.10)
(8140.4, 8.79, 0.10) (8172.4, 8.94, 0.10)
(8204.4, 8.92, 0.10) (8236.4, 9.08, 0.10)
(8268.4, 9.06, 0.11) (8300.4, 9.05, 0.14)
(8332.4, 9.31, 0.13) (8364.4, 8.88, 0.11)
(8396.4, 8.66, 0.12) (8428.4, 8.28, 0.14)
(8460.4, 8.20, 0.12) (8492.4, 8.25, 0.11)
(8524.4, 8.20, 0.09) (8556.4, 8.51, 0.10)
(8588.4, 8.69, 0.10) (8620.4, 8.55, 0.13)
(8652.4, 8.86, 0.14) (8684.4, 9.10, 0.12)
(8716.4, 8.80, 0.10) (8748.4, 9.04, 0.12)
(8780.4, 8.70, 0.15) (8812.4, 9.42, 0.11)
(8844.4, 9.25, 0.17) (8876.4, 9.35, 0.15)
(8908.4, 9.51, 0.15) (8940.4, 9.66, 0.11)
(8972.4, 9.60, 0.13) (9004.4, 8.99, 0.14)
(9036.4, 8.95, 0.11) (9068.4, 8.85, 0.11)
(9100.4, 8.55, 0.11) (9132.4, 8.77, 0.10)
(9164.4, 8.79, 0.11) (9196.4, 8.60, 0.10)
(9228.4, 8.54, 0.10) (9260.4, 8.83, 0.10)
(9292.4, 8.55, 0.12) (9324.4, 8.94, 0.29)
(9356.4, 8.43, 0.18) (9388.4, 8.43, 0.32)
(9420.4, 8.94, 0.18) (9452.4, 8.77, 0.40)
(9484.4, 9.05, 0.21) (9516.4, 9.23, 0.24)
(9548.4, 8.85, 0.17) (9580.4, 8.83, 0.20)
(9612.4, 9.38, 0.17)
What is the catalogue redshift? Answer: 0.184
